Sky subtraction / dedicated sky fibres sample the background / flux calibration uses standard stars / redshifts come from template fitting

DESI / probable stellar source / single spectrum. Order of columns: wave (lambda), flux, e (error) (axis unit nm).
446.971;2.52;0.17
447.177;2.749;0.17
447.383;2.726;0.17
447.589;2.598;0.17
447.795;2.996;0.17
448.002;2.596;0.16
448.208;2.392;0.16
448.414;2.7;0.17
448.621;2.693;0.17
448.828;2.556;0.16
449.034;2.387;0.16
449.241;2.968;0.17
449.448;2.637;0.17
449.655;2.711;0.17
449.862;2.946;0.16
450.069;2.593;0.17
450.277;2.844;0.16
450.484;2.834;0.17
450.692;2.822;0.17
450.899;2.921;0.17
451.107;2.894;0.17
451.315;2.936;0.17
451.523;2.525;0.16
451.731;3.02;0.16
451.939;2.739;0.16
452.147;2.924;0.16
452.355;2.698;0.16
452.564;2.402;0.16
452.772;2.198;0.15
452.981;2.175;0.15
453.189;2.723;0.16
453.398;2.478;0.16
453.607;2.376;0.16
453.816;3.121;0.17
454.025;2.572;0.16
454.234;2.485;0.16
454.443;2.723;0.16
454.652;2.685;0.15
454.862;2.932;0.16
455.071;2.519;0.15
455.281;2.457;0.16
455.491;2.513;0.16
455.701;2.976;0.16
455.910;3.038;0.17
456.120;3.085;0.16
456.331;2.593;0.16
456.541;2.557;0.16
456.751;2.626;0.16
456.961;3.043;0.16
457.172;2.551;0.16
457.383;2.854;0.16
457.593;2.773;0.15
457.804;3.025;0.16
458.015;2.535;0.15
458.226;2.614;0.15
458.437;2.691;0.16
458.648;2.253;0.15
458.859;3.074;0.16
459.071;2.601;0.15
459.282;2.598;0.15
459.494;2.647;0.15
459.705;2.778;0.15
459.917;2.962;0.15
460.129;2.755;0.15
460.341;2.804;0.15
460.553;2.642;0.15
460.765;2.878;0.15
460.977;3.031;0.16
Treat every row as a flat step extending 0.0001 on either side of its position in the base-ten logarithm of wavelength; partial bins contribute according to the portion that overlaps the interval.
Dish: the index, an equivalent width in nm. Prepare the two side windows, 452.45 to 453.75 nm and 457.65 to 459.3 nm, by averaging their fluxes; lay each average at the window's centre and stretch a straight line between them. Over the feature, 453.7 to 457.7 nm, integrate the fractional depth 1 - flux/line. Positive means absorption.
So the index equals -0.31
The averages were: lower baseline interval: 2.42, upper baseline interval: 2.68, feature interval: 2.74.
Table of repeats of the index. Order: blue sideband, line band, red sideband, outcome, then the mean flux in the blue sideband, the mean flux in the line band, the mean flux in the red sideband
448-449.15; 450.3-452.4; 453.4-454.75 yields -0.19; 2.56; 2.84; 2.65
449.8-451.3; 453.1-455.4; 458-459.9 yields 0.10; 2.84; 2.64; 2.66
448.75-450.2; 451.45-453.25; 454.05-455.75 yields 0.05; 2.69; 2.6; 2.65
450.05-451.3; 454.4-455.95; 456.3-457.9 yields 0.04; 2.84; 2.72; 2.76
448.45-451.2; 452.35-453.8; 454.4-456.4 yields 0.15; 2.75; 2.46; 2.76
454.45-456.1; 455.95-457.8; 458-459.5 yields -0.06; 2.75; 2.78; 2.63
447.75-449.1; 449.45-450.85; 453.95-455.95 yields -0.08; 2.61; 2.79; 2.68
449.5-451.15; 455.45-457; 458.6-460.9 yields -0.02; 2.81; 2.81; 2.74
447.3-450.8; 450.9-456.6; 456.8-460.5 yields 0.07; 2.71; 2.68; 2.74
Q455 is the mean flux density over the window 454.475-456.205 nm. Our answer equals 2.77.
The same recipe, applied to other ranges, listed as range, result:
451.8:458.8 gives 2.67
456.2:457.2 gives 2.69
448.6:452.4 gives 2.77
